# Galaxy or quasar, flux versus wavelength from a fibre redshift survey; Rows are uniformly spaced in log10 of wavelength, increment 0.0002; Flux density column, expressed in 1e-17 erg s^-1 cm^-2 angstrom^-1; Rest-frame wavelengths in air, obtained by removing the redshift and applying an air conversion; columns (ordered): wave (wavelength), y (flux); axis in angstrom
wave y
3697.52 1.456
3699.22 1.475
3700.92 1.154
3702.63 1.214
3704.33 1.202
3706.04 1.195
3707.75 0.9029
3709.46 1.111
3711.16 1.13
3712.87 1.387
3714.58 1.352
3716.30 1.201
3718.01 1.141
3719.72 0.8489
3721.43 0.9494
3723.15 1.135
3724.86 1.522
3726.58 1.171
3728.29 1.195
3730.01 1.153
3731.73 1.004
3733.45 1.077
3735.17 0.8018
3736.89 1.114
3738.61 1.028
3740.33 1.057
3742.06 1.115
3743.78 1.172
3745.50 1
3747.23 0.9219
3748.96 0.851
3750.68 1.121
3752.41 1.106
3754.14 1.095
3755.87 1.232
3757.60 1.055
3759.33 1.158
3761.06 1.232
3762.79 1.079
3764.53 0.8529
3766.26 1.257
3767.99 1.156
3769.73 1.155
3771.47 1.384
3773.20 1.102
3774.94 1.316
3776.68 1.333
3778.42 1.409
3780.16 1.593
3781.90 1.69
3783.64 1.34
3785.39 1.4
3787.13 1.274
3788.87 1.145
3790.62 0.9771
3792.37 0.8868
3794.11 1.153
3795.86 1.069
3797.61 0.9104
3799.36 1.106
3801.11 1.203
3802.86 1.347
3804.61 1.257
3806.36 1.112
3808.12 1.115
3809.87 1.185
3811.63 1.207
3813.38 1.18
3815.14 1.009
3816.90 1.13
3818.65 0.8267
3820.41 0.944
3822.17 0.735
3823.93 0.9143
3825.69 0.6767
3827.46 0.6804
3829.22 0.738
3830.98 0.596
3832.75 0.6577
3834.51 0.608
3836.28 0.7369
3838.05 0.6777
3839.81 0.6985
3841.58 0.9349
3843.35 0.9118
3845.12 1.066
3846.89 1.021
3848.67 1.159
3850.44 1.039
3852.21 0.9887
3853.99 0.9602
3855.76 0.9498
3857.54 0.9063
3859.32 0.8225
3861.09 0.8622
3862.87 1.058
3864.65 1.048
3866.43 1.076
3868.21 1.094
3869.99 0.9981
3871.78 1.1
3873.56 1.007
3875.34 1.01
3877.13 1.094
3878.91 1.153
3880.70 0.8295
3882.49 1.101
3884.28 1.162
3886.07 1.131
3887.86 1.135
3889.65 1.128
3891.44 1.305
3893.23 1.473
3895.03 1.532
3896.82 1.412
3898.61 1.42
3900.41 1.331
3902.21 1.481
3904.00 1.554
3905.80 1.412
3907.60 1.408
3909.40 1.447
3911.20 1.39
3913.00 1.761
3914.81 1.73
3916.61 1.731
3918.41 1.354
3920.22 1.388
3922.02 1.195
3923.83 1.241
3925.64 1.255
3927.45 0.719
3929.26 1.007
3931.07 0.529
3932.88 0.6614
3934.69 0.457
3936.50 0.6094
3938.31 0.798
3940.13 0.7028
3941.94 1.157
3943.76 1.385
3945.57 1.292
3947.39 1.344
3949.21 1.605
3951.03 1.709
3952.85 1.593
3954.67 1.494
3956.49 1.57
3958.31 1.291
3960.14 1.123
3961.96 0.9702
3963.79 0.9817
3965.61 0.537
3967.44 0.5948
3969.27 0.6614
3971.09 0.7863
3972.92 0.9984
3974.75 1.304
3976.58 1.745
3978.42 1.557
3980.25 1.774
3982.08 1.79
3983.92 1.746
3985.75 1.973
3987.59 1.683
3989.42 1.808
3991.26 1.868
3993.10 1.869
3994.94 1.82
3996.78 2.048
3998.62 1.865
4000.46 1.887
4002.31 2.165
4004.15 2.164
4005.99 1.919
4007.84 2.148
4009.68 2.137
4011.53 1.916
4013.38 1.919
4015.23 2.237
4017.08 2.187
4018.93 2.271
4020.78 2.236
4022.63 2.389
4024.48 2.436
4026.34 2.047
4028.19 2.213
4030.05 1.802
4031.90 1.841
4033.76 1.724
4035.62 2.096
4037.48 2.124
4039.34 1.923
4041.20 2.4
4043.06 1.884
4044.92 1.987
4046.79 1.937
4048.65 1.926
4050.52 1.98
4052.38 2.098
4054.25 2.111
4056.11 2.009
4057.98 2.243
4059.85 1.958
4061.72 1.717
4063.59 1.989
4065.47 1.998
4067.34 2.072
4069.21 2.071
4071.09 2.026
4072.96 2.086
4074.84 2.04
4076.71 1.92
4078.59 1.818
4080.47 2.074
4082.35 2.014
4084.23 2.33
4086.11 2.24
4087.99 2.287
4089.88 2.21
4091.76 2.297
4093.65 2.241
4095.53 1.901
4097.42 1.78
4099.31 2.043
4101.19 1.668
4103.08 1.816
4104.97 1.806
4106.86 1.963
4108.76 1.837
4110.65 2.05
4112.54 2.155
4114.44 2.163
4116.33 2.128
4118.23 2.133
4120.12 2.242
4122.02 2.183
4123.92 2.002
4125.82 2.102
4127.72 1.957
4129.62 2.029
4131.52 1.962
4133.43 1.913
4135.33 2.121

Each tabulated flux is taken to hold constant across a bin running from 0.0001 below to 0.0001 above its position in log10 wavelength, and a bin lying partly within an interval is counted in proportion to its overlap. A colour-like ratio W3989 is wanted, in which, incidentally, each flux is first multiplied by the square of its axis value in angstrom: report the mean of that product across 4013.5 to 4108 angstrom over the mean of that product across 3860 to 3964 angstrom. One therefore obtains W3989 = 1.8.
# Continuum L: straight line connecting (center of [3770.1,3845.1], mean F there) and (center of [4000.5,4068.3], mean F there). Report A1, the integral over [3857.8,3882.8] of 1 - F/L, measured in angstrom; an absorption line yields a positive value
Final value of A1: 6.0 angstrom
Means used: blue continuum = 1.05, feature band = 1.01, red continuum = 2.06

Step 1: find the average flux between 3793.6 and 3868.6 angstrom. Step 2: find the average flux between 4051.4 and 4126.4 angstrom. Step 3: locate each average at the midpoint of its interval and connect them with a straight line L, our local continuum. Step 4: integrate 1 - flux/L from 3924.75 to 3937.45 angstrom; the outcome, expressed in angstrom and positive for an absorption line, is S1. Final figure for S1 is 5.8 angstrom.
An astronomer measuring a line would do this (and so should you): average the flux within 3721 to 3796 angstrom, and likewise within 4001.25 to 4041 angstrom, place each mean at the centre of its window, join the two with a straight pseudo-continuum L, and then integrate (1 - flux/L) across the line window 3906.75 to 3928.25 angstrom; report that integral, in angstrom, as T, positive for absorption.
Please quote 4.2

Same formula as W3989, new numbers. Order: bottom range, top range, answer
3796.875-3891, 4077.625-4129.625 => 2.38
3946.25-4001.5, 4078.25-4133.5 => 1.49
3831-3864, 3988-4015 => 2.40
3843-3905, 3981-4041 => 1.91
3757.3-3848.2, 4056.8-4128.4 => 2.23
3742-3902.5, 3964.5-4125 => 2.01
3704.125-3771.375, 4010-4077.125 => 2.16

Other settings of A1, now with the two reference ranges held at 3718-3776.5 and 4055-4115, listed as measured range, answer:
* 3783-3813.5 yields 2.1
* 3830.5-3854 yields 8.7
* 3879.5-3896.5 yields 3.2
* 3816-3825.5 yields 3.0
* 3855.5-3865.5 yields 3.4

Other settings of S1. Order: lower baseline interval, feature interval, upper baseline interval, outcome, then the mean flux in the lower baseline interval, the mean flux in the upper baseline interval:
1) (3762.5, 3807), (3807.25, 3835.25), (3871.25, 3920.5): 8.1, 1.21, 1.32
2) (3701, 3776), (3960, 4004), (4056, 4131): 6.5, 1.12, 2.04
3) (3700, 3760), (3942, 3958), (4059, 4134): 1.8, 1.11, 2.03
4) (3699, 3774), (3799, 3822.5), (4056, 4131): 3.7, 1.12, 2.04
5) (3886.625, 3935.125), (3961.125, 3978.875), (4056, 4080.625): 6.3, 1.28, 2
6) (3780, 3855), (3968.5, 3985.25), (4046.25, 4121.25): 2.4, 1.01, 2.04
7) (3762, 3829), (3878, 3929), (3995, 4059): 7.9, 1.13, 2.06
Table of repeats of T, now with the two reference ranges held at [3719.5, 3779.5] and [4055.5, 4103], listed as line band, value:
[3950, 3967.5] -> 5.0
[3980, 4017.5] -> -2.8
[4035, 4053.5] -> -0.9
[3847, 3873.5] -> 7.9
